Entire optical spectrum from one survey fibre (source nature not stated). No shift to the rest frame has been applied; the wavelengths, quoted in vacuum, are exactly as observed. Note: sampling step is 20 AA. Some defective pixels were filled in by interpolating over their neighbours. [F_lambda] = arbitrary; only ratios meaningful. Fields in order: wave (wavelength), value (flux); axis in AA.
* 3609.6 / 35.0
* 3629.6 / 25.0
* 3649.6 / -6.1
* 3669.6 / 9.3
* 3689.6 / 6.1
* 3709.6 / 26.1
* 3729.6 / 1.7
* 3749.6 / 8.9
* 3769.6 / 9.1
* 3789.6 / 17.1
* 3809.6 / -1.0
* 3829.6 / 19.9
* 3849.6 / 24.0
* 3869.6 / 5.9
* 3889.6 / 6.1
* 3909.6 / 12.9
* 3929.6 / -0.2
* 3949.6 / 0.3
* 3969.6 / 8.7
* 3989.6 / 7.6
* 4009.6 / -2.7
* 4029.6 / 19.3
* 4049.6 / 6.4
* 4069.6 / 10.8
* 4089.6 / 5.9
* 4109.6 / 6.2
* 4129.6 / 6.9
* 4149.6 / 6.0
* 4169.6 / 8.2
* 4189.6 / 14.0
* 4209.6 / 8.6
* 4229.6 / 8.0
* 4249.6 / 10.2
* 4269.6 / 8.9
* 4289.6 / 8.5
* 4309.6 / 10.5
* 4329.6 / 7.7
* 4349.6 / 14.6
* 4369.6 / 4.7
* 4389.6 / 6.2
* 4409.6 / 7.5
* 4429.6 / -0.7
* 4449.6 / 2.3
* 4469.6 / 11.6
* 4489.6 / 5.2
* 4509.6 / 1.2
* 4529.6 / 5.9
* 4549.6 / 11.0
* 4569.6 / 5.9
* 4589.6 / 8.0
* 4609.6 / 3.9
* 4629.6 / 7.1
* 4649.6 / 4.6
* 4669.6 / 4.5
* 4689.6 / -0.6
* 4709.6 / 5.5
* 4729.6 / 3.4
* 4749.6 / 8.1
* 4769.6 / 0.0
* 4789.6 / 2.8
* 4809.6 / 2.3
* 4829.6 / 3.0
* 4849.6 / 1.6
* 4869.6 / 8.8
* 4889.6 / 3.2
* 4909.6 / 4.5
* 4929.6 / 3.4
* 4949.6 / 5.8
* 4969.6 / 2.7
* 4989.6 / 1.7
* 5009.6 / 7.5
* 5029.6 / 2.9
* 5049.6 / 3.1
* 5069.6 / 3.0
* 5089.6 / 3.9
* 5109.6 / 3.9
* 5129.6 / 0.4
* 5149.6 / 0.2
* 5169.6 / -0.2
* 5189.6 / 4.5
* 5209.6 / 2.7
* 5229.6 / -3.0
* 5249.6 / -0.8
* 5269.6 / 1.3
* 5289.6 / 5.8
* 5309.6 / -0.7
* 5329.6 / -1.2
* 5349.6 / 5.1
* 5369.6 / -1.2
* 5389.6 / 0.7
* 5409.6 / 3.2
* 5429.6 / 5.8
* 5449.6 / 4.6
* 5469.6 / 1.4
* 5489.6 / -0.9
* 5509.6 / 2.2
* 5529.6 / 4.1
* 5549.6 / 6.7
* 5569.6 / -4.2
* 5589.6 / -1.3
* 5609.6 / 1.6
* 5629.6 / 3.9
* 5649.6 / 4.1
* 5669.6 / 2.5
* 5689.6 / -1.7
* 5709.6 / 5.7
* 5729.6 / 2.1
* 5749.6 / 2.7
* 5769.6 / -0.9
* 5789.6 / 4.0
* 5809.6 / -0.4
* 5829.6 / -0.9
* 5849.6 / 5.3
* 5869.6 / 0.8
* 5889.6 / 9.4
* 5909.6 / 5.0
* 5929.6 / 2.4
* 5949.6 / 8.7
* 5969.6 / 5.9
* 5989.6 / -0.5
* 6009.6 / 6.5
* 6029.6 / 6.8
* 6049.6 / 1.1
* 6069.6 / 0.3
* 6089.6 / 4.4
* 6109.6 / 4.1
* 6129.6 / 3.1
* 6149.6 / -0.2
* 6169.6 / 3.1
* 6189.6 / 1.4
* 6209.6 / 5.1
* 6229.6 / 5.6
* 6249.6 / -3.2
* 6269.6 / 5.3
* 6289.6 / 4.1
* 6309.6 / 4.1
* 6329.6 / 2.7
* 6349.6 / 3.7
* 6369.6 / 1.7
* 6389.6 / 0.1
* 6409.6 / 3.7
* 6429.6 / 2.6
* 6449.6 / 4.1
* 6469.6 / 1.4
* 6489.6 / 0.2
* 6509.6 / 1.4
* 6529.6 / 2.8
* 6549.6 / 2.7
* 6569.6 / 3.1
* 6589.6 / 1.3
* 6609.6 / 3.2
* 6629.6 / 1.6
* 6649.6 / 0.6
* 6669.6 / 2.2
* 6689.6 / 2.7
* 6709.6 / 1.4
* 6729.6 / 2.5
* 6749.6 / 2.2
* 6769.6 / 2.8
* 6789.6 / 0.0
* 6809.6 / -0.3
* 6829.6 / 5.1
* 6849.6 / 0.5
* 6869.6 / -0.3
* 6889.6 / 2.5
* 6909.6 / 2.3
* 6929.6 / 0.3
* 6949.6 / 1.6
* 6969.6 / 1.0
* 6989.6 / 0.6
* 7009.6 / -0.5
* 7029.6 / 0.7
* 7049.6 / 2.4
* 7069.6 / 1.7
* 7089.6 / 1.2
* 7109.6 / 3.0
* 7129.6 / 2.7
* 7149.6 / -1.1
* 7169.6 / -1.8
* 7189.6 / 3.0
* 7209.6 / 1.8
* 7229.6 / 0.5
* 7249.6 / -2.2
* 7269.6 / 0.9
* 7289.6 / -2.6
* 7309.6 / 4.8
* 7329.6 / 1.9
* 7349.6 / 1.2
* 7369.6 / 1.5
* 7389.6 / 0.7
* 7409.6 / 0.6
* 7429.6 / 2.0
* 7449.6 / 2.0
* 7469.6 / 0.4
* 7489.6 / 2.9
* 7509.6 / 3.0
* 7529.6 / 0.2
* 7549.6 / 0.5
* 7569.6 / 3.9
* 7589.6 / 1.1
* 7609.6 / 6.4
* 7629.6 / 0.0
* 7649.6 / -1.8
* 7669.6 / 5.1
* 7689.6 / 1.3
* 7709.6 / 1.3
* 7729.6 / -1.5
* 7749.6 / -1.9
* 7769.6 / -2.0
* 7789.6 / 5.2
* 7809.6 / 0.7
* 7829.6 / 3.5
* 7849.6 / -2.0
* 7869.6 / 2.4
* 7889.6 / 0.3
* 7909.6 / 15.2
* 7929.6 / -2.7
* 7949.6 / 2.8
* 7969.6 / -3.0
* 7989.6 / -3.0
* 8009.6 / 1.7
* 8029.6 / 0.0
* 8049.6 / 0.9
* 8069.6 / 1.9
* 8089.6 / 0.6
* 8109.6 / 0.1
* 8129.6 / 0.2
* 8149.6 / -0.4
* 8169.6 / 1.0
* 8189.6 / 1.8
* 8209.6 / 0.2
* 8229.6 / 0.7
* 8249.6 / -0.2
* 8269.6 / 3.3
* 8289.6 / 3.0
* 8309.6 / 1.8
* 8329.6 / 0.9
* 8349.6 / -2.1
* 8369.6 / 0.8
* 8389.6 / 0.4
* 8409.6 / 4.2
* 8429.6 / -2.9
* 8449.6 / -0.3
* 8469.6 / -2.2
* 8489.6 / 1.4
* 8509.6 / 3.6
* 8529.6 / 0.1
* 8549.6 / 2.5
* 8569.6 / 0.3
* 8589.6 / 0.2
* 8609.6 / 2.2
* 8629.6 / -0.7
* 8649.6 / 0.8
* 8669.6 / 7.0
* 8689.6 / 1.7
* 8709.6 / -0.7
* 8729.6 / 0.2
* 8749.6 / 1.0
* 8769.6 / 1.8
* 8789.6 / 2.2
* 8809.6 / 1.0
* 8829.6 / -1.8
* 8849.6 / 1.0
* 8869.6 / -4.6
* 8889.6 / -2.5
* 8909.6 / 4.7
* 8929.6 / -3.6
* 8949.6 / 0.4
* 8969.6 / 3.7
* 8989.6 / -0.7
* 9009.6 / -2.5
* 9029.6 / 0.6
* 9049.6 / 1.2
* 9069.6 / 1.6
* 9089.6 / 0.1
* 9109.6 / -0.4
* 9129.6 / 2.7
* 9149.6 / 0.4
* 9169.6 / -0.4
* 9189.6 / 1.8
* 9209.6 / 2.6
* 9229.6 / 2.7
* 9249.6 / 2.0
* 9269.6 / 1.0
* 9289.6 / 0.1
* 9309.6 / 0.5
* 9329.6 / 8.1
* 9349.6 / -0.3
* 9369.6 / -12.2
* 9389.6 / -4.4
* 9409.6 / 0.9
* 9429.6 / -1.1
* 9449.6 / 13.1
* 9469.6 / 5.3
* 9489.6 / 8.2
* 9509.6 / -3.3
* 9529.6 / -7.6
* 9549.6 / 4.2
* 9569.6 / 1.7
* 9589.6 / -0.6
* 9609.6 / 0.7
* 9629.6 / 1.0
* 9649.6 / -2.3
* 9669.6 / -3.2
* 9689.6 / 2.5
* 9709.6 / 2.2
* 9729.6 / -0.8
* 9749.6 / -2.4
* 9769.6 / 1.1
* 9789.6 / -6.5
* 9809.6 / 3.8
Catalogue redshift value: 0.578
